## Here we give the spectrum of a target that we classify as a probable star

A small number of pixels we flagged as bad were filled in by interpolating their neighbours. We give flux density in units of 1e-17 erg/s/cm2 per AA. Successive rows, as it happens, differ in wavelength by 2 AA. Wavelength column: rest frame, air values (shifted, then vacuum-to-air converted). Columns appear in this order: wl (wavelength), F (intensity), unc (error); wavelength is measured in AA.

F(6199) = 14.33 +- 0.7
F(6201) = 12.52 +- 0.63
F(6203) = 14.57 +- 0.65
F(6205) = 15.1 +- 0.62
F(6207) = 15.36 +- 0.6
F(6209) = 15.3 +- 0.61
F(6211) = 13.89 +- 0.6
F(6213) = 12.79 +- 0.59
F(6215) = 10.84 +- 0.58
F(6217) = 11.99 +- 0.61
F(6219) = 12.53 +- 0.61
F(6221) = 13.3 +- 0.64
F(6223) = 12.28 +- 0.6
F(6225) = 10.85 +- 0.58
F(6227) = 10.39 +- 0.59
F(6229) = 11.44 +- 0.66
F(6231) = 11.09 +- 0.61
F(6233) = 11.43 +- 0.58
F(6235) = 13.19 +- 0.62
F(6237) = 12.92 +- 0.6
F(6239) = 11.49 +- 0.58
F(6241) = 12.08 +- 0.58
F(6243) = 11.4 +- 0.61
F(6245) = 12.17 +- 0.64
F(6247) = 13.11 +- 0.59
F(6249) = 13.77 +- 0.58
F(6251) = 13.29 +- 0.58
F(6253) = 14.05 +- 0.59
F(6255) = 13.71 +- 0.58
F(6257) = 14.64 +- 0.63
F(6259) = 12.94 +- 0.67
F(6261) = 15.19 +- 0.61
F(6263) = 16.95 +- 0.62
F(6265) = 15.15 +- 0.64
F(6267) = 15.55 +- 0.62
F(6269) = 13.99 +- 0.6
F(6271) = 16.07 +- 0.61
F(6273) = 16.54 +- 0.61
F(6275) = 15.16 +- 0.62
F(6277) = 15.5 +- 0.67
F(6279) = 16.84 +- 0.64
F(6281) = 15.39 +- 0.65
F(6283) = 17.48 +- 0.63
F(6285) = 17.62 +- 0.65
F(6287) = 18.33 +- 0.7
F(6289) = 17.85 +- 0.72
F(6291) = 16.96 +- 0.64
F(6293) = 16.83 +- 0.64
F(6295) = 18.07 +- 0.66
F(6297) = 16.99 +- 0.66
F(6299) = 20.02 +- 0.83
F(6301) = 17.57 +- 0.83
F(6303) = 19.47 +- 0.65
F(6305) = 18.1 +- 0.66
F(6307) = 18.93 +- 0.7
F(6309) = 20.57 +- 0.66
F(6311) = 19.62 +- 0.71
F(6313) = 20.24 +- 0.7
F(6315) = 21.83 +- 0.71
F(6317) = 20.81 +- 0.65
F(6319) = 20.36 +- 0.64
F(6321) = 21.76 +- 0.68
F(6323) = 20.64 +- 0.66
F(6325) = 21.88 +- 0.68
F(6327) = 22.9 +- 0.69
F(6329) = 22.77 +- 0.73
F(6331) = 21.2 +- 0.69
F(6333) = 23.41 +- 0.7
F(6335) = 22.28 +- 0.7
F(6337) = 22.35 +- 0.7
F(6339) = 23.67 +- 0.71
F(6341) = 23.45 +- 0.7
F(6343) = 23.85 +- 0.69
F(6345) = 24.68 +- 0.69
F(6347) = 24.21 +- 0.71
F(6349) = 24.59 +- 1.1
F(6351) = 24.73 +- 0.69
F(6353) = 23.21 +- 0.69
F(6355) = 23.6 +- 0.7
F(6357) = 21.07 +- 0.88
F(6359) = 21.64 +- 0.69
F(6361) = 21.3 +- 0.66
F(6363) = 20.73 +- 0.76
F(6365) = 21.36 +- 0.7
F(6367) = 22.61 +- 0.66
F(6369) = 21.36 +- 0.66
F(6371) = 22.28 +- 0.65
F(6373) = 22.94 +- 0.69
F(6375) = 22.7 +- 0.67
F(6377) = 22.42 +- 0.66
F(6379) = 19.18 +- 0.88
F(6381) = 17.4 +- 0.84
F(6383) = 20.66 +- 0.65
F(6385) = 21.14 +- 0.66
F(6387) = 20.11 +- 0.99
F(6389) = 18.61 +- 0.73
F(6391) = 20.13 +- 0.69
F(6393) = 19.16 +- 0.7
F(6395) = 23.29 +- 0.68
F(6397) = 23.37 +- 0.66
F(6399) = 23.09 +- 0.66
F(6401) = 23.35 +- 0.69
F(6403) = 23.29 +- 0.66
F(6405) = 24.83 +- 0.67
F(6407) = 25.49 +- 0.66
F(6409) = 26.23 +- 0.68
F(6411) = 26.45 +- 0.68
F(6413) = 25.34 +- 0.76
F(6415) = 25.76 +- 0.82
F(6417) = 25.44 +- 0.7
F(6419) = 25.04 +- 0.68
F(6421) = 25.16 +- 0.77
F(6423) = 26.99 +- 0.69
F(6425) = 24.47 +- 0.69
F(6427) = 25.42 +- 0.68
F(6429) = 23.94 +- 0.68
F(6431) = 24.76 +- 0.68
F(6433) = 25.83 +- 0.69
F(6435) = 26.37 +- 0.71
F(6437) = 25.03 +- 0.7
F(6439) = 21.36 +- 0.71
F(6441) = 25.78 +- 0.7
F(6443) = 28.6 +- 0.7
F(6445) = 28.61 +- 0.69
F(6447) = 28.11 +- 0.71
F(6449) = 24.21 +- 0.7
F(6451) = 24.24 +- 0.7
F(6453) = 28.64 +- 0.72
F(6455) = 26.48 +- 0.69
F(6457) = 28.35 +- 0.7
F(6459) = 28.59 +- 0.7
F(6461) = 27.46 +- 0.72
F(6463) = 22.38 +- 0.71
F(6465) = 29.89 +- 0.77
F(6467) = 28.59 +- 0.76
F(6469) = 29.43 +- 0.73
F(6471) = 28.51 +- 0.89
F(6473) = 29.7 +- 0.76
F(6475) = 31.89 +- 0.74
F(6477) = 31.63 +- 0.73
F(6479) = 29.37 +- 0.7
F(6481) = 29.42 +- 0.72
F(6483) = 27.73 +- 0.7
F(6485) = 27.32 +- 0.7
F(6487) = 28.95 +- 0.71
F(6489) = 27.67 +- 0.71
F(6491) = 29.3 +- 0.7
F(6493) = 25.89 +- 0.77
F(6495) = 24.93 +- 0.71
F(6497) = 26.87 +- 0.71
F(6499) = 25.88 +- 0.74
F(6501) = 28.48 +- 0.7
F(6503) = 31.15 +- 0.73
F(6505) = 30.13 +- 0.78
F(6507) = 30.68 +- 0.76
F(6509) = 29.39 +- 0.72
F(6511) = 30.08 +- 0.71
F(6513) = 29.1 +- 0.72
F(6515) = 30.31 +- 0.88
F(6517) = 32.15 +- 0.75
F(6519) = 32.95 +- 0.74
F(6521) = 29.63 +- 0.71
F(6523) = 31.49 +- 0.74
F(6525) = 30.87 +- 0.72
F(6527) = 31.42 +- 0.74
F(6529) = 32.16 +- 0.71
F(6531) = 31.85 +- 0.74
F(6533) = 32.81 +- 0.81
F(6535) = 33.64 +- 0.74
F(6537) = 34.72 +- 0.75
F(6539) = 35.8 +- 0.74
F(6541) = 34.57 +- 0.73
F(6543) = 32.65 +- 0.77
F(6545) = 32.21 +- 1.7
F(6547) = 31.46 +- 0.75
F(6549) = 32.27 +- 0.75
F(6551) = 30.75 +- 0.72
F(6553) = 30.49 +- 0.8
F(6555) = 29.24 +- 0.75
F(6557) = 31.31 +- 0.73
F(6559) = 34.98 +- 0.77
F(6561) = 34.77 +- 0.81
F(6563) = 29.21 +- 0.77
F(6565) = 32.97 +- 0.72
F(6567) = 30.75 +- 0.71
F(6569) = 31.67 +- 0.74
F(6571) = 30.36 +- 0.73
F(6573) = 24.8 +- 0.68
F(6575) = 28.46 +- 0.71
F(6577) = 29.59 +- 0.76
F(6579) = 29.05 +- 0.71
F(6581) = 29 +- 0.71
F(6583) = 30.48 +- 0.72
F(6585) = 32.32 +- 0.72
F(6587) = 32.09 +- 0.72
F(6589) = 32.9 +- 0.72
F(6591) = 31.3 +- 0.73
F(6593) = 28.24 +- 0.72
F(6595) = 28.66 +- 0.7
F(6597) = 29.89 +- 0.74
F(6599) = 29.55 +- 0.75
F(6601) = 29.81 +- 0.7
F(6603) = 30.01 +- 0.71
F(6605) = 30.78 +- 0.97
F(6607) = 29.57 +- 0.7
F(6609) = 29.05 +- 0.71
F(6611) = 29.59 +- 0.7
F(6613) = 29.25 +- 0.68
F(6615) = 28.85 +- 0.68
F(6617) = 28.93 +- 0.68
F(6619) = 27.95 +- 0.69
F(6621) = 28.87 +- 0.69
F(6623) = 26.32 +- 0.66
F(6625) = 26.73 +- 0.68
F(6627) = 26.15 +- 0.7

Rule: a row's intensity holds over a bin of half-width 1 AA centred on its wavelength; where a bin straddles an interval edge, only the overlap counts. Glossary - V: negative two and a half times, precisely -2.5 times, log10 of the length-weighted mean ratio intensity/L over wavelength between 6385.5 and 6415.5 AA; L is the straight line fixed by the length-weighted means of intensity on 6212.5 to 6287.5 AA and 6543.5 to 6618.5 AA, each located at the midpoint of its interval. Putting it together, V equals -0.09 mag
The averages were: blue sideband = 13.8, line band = 23.2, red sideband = 30.4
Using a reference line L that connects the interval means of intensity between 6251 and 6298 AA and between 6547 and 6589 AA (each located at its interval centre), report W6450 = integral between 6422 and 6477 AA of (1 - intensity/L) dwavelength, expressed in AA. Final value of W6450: -4.6 AA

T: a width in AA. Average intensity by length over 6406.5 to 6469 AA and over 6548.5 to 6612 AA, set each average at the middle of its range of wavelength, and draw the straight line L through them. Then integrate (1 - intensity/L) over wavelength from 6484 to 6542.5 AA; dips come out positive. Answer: -4.0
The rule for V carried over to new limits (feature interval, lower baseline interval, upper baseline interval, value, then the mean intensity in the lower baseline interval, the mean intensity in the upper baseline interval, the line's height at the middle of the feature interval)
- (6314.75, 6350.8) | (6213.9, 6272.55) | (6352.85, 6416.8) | -0.19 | 13.1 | 22.3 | 18.9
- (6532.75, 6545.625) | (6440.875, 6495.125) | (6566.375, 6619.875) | -0.17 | 28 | 29.7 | 29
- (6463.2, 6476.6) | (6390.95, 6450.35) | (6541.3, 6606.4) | -0.10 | 24.9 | 30.7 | 26.8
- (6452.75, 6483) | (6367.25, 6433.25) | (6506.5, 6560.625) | -0.04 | 23.2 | 31.9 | 27.6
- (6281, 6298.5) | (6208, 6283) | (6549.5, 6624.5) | -0.12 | 13.5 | 30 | 15.7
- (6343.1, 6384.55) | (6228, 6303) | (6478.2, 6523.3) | -0.07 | 15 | 29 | 20.9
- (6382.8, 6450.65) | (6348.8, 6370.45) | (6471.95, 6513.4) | 0.04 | 22.3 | 28.8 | 25.1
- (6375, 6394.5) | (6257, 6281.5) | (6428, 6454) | 0.12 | 15.4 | 25.8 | 22.4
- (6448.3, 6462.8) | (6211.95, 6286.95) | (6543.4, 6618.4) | -0.11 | 13.7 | 30.4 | 24.1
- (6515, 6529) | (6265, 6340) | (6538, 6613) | -0.11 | 19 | 30.8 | 28.5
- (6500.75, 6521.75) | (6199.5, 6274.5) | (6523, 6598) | -0.07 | 13.4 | 31.3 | 28.6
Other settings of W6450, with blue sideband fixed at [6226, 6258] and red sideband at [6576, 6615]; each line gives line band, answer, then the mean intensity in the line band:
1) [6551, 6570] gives -2.26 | 31.7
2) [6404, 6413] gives -2.14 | 25.7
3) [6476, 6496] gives -2.96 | 28.2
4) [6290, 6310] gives -3.84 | 18.4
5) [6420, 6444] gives -3.71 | 25.3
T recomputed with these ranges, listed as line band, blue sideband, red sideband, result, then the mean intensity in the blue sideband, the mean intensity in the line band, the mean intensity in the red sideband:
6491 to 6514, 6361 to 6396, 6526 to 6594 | -0.2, 21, 28.5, 31.5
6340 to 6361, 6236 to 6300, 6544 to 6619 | -4.6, 15.3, 23.4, 30.4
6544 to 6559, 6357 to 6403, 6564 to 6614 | -1.5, 21.3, 31.4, 30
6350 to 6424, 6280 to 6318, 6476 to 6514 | 1.1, 18.6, 22.7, 28.6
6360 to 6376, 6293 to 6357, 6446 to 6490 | 1.1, 21.5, 21.9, 28.1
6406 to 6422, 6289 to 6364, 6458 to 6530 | -0.1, 21.2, 25.6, 29.2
